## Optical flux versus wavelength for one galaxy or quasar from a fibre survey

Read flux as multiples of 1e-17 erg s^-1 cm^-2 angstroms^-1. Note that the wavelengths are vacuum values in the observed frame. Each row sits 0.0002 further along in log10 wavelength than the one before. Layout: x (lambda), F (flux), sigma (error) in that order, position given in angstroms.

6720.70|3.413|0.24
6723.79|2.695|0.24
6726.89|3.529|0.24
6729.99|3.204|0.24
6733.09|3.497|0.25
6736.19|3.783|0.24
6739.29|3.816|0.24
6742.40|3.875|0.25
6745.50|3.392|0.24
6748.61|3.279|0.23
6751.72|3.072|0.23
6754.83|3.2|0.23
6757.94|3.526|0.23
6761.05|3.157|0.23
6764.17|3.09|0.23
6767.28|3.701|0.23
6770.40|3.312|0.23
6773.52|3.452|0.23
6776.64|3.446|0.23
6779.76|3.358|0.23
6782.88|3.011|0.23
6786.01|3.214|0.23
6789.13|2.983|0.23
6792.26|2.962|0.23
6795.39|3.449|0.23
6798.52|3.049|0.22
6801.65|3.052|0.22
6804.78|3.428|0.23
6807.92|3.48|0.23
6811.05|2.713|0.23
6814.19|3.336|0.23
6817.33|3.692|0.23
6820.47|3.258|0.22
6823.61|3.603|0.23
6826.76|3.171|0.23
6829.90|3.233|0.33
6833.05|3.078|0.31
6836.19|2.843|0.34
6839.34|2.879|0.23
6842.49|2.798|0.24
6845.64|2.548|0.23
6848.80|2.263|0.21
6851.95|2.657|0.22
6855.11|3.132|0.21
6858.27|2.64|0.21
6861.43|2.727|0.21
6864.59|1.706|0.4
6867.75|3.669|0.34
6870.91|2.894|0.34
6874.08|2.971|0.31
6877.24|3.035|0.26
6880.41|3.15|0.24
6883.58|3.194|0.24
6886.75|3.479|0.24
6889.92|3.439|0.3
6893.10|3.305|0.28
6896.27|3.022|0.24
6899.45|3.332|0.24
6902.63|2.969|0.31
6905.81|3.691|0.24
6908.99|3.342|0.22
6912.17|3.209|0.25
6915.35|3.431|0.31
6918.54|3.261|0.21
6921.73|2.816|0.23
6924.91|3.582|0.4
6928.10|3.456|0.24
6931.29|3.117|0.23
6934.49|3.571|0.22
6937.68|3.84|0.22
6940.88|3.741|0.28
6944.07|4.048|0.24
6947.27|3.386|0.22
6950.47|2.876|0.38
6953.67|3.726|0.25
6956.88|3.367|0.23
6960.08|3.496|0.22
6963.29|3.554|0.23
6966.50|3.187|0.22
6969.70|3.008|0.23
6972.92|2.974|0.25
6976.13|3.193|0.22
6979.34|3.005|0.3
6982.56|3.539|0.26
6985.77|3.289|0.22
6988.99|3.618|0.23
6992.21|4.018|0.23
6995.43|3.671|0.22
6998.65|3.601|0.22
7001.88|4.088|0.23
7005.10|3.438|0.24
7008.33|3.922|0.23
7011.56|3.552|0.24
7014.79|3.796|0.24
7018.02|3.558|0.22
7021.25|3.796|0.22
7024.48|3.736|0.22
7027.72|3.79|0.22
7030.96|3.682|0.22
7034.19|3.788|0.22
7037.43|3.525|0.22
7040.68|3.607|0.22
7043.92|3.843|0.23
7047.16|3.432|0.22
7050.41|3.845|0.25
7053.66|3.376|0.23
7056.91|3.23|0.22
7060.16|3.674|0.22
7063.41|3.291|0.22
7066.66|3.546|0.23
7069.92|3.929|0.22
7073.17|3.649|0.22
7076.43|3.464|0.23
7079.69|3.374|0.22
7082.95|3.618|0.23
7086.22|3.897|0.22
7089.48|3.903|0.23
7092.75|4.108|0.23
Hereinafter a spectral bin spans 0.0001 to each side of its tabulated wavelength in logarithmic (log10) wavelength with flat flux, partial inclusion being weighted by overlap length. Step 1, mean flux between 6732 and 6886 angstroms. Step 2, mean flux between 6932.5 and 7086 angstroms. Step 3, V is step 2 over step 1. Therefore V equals 1.13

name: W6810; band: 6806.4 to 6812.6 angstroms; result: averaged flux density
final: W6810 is 3.1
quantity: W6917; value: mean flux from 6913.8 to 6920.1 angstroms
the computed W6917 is 3.34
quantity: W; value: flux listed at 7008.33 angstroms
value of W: 3.922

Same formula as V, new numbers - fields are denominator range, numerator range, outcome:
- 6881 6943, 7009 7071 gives 1.08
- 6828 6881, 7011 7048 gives 1.30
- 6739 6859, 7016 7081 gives 1.14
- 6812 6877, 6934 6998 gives 1.17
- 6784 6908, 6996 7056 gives 1.20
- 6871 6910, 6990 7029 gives 1.16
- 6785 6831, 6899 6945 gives 1.06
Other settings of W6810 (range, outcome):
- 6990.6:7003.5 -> 3.84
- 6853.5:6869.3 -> 2.77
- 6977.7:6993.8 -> 3.49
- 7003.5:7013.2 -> 3.64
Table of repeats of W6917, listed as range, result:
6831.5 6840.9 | 2.94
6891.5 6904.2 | 3.16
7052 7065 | 3.39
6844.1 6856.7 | 2.65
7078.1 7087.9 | 3.63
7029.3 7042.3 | 3.65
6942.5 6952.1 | 3.44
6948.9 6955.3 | 3.3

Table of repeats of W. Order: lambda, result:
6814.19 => 3.336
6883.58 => 3.194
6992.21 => 4.018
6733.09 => 3.497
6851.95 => 2.657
